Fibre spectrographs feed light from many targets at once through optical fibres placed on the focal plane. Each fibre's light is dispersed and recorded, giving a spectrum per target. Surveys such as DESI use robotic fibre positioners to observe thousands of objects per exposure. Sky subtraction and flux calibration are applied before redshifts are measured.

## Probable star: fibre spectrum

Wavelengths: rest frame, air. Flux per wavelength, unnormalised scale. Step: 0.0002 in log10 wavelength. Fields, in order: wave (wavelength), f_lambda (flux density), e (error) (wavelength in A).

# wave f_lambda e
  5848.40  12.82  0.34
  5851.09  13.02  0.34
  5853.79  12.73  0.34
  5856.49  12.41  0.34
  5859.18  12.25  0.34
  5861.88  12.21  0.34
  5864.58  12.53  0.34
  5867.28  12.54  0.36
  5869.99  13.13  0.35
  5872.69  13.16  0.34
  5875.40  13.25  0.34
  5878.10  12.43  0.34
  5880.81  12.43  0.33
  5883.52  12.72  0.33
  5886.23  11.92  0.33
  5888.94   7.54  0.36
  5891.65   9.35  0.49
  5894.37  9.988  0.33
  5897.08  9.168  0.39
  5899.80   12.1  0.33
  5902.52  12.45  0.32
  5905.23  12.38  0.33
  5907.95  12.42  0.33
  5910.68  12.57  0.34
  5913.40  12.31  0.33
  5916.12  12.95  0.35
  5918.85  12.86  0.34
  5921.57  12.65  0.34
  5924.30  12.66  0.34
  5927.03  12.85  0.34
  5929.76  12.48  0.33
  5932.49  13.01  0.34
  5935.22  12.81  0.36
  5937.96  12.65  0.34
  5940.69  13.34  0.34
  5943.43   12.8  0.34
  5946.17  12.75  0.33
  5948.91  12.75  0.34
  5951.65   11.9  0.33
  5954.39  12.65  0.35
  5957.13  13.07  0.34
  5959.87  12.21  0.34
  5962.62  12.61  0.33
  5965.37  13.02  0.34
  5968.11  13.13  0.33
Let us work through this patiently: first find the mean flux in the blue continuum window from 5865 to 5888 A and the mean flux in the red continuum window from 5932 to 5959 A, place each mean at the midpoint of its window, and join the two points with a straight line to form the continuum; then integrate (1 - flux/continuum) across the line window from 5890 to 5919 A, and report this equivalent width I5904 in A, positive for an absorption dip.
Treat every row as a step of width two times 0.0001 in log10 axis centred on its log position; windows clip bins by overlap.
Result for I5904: 2.4 A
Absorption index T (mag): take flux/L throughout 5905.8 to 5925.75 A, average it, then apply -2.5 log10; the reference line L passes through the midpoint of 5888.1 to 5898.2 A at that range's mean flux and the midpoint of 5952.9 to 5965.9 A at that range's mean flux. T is -0.220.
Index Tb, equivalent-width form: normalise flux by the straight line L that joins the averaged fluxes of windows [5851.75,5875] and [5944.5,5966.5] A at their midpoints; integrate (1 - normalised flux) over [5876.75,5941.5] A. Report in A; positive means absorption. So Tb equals 3.29 A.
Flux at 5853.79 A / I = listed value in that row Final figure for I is 12.73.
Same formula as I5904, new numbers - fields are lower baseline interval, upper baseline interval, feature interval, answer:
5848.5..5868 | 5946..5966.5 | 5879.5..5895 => 2.3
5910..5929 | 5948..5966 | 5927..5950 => -0.3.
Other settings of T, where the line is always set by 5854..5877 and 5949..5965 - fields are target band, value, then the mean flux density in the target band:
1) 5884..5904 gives 0.20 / 10.5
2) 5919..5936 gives -0.01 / 12.8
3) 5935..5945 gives -0.03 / 12.9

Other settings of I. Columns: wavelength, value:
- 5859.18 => 12.25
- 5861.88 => 12.21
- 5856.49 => 12.41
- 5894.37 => 9.988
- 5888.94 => 7.54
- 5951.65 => 11.9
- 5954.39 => 12.65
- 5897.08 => 9.168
